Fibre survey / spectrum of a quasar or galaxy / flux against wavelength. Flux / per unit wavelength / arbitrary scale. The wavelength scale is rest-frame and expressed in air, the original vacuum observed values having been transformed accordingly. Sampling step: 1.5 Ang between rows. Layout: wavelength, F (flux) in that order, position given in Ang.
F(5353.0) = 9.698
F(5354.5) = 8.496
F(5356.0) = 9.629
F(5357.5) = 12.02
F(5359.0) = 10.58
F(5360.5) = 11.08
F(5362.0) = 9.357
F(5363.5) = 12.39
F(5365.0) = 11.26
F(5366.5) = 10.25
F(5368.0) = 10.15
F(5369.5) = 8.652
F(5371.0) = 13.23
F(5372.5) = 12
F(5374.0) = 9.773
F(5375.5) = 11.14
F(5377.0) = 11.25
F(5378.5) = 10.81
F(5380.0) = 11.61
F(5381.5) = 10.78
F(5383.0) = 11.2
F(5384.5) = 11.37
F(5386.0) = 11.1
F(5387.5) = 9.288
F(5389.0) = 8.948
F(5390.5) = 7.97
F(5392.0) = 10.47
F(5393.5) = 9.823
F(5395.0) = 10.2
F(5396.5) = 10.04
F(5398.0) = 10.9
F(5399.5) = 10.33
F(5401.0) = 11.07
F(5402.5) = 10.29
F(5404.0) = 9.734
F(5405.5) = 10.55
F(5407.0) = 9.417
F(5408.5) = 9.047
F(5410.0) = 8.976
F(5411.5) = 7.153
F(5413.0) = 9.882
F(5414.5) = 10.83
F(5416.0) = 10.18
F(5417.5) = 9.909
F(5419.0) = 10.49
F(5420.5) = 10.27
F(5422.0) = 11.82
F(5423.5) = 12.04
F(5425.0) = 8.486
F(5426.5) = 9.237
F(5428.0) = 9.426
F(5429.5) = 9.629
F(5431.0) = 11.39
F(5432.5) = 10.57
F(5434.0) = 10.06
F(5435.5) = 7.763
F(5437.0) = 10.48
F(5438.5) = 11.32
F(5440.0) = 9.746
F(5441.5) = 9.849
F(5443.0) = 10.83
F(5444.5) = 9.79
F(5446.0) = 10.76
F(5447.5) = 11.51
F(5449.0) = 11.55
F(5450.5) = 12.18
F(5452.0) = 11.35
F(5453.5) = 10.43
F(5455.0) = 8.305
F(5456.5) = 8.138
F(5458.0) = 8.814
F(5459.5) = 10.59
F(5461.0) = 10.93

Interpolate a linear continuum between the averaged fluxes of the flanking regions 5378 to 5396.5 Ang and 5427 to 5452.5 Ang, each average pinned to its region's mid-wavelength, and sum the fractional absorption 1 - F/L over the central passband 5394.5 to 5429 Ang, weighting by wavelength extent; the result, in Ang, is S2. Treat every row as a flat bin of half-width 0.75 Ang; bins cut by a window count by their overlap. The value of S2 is 1.2 Ang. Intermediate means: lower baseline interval 10.3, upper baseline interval 10.5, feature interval 10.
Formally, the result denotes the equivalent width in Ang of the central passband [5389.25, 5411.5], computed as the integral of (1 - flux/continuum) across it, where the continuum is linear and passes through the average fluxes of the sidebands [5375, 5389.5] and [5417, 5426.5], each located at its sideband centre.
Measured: 1.7 Ang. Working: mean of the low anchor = 10.8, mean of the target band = 9.8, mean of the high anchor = 10.4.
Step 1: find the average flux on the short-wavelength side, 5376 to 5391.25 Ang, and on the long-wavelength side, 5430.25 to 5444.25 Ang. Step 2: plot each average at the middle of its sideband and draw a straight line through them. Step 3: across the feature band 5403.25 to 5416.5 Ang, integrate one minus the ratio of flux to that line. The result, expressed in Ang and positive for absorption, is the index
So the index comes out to 1.0 Ang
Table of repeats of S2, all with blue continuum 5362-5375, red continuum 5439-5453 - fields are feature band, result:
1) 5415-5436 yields 1.4 Ang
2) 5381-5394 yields 0.9 Ang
